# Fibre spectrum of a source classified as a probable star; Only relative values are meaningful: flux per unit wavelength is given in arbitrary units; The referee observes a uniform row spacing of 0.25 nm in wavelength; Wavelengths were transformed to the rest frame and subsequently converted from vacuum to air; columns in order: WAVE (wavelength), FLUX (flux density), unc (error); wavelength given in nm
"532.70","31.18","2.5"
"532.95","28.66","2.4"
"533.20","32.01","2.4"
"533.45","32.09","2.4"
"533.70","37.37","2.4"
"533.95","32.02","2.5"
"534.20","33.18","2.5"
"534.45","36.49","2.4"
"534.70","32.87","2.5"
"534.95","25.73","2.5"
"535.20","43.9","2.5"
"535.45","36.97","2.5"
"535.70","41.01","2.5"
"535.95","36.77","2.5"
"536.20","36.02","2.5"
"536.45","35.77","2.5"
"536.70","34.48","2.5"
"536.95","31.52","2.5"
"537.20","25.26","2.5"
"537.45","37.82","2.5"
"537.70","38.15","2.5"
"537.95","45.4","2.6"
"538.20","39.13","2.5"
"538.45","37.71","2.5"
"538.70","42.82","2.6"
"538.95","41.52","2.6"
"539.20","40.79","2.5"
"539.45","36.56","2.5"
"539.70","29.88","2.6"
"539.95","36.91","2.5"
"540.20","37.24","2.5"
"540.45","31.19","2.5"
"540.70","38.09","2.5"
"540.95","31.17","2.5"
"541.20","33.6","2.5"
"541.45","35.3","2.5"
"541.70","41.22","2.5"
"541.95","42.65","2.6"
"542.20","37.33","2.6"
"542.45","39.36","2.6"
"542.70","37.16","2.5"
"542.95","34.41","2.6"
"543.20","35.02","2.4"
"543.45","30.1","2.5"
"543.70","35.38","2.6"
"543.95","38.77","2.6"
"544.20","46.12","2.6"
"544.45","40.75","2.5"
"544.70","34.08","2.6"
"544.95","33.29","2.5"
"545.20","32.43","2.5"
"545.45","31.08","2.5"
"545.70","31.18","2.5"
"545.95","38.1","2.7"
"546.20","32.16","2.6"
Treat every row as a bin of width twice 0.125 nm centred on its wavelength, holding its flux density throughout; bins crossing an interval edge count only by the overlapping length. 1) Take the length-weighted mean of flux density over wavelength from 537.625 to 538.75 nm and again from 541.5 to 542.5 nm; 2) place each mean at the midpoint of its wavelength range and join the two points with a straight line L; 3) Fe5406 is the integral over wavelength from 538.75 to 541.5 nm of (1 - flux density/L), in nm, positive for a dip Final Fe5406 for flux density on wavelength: 0.30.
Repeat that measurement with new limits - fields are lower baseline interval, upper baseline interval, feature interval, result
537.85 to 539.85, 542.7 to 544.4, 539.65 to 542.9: 0.14 nm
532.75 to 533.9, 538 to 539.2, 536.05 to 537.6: 0.17 nm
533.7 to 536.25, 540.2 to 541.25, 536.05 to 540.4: -0.27 nm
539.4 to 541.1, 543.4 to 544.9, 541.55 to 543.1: -0.11 nm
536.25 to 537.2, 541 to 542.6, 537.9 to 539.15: -0.23 nm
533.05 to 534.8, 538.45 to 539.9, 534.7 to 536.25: -0.06 nm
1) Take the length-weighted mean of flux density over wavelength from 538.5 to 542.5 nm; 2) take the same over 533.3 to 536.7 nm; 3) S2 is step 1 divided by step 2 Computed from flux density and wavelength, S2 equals 1.05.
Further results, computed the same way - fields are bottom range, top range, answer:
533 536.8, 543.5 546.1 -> 1.03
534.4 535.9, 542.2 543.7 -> 0.98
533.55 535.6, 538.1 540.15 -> 1.09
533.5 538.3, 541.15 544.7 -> 1.05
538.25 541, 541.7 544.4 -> 1.03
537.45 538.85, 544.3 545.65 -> 0.85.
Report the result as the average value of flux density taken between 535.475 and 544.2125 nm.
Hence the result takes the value 36.8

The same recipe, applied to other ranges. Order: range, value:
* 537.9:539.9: 38.9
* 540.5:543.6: 36.2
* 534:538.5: 35.9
